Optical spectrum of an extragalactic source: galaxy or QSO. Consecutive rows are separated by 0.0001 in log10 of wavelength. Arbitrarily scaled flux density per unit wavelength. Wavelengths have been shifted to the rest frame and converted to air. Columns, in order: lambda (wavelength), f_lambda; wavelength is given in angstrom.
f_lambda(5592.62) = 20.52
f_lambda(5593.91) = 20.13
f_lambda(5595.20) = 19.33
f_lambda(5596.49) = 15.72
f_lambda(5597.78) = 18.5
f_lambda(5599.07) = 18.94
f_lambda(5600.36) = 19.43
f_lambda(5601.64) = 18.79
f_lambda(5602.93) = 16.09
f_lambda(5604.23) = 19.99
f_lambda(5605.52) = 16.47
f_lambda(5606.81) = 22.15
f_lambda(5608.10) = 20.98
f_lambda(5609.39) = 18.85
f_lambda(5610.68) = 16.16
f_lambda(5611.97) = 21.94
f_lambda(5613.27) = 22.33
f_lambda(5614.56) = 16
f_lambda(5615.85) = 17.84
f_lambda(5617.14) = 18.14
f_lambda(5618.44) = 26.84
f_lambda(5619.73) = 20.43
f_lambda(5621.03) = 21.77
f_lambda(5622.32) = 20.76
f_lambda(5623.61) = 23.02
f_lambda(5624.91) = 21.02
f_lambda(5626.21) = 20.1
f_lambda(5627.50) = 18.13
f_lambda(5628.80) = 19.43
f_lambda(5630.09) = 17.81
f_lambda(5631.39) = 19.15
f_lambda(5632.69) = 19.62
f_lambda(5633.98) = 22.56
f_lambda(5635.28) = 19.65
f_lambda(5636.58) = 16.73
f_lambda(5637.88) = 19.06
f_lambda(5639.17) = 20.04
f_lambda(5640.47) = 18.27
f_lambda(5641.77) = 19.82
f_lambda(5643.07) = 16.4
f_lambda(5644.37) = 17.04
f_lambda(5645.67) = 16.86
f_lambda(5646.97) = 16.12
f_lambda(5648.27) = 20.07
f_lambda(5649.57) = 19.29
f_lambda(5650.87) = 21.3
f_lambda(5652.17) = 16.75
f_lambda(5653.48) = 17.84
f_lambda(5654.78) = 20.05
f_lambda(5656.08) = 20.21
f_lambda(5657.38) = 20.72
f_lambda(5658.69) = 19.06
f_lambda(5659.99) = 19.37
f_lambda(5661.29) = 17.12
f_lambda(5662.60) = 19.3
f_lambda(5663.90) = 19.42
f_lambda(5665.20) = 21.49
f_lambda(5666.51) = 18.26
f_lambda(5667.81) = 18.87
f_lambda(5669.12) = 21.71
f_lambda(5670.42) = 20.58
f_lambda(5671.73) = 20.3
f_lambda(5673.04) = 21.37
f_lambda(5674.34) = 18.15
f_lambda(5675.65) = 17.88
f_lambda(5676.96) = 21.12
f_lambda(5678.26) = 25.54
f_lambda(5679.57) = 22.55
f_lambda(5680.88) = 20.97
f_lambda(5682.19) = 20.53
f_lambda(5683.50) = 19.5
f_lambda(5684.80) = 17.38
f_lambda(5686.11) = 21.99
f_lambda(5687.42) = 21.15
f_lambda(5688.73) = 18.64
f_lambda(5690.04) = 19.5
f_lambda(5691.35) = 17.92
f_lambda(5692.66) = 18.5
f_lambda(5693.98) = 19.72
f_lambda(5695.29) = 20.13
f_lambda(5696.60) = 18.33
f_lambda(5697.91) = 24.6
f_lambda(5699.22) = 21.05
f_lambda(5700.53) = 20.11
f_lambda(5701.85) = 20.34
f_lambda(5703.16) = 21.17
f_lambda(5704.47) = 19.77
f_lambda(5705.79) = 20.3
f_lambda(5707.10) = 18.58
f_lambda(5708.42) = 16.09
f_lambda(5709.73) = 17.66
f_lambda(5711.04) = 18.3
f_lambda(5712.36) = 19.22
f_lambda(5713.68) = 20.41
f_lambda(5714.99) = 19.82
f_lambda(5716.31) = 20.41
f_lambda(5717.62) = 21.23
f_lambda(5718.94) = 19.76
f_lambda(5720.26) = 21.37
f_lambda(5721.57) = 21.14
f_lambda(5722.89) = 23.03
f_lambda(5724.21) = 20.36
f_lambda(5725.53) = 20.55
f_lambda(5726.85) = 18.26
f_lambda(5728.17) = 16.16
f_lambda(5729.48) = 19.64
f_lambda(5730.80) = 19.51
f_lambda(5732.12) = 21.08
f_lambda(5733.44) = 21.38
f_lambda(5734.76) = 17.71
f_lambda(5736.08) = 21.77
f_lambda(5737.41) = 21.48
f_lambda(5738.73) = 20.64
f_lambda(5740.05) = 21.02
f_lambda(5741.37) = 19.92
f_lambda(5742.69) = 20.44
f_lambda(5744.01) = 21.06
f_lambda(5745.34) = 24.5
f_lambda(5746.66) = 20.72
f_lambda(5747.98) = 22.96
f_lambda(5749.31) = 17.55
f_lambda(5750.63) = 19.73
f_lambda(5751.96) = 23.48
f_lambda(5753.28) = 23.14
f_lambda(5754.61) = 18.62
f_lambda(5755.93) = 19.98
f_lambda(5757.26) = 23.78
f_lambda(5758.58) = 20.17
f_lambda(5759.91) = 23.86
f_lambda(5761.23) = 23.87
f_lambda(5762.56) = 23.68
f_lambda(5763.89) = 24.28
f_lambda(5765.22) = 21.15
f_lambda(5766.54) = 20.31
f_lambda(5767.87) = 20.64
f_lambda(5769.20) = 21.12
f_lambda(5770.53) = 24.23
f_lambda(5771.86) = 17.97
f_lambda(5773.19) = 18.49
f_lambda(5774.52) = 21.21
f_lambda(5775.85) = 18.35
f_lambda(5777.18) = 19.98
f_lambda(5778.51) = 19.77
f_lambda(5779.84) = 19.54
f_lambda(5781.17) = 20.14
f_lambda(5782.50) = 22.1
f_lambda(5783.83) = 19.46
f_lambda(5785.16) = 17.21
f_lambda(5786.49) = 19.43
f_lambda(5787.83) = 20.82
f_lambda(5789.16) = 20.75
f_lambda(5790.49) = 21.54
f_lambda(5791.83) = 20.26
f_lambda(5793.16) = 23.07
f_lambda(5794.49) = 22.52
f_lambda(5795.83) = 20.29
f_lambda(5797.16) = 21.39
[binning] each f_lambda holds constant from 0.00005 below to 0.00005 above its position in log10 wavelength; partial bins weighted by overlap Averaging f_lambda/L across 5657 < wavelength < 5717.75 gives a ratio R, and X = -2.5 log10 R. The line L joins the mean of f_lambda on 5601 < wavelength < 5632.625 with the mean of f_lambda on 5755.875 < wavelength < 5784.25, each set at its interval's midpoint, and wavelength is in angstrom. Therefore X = 0.03 mag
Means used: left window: 19.8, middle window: 19.9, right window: 21.1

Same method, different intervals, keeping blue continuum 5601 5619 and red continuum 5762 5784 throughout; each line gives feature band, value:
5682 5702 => 0.01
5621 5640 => -0.01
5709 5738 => 0.02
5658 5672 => 0.02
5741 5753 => -0.04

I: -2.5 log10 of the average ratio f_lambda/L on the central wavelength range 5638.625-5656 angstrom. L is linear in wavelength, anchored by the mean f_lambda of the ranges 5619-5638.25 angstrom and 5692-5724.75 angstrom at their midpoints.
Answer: 0.085 mag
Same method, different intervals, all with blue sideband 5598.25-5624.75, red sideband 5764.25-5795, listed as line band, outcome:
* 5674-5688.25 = -0.03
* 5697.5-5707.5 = -0.03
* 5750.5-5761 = -0.07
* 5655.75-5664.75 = 0.04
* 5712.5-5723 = -0.02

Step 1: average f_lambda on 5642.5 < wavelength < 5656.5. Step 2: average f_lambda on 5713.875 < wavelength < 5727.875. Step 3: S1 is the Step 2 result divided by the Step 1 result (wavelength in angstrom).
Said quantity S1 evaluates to 1.1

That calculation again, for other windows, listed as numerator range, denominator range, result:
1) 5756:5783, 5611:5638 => 1.06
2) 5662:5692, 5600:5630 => 1.02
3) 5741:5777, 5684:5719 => 1.08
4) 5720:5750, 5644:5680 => 1.05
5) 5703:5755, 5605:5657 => 1.04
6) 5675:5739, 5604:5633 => 1.01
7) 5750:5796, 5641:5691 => 1.07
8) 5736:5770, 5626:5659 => 1.14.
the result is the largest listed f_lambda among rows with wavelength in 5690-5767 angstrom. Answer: 24.6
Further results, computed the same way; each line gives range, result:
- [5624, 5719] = 25.54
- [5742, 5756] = 24.5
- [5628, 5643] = 22.56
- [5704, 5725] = 23.03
